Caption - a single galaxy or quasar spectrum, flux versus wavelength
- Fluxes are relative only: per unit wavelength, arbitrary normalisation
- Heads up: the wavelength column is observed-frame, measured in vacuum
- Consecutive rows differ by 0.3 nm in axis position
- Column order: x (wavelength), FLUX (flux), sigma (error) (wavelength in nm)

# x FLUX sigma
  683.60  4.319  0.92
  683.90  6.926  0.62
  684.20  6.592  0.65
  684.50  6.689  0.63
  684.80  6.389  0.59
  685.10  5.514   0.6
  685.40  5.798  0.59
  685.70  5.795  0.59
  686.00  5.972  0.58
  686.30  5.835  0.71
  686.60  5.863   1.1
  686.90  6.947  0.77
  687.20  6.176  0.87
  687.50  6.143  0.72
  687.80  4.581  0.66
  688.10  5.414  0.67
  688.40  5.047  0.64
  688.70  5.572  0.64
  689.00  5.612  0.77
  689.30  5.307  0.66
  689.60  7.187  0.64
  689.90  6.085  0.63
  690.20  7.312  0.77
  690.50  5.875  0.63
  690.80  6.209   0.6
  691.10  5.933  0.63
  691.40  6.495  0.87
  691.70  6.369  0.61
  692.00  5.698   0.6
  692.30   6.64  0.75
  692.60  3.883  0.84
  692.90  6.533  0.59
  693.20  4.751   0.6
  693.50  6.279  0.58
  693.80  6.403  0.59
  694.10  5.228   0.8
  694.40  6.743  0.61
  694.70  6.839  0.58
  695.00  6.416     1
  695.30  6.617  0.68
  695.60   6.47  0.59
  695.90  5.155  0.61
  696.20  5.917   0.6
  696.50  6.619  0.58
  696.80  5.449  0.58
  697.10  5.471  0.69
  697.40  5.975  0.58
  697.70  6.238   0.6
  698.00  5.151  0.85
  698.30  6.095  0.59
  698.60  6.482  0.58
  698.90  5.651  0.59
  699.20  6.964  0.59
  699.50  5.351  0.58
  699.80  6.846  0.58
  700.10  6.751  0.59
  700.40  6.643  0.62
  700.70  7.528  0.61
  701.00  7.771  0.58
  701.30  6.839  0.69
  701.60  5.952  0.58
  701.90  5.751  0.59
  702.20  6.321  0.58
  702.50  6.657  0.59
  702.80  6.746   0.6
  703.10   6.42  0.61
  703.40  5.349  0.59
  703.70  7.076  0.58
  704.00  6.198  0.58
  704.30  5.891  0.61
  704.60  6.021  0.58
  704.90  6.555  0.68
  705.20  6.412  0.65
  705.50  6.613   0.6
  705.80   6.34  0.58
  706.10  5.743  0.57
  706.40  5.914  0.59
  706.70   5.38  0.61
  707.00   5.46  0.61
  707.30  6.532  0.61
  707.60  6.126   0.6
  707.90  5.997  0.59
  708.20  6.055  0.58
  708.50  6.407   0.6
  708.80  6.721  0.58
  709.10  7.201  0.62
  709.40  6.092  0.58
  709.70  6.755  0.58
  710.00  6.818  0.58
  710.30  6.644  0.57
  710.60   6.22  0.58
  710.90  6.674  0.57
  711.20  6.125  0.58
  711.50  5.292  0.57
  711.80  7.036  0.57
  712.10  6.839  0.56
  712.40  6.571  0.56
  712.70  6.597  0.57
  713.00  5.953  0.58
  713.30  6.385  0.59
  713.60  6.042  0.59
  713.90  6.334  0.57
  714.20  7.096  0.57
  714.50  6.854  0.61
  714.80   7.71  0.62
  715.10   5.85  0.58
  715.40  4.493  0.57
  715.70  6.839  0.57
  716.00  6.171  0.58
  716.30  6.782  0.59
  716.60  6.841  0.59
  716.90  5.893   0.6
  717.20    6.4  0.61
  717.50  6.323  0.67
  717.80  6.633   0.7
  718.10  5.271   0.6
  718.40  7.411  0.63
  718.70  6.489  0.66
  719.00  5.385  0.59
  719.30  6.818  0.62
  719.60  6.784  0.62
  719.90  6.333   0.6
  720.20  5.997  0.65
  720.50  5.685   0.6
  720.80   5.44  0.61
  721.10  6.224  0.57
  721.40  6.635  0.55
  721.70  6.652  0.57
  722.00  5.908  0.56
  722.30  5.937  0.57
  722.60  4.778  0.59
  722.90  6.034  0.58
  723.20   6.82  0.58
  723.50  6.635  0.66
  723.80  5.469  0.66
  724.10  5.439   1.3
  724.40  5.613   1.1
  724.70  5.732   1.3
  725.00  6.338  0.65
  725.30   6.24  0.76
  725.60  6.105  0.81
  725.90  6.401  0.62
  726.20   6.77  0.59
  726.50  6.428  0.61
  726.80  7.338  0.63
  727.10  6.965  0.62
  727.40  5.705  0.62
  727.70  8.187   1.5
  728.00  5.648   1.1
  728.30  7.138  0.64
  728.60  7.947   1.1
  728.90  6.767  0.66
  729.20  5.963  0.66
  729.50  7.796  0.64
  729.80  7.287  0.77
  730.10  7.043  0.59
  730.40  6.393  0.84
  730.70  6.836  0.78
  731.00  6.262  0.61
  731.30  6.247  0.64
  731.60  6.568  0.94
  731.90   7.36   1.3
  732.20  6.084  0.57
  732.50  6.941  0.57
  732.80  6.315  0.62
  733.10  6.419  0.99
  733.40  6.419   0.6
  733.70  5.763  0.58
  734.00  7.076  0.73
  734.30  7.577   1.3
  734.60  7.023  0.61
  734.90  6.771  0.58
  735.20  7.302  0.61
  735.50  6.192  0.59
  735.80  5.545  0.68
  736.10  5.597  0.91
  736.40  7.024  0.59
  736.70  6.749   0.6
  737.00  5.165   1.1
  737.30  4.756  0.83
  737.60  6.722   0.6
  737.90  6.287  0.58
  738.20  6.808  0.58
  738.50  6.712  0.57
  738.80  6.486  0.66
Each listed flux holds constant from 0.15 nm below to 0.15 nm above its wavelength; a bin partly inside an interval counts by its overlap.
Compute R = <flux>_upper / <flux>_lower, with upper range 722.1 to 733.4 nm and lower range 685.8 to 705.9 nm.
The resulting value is 1.06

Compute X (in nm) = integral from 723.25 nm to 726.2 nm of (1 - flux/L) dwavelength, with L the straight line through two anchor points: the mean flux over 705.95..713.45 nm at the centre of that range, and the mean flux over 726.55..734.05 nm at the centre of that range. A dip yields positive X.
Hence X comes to 0.25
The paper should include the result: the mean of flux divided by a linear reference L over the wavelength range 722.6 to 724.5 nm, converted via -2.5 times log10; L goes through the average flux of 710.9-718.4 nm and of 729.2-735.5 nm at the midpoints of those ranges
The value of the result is 0.11 mag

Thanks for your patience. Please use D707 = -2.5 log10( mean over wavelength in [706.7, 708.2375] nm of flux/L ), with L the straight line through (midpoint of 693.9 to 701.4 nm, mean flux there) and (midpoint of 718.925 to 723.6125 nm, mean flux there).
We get 0.05 mag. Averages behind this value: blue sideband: 6.29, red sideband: 6.14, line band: 5.97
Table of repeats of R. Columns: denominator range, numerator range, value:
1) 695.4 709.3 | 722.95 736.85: 1.05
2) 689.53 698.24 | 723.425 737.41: 1.07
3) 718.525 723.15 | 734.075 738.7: 1.05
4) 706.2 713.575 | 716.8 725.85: 0.97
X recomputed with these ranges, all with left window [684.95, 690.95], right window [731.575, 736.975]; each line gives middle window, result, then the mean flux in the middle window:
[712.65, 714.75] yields -0.08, 6.52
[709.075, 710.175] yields -0.08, 6.66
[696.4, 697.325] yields 0.03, 5.82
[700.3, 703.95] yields -0.28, 6.58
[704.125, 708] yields 0.06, 6.08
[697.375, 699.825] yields 0.00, 6.05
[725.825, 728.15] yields -0.08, 6.69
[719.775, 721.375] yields 0.10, 5.98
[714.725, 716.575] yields 0.00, 6.29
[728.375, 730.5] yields -0.18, 7.05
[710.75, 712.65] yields -0.06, 6.43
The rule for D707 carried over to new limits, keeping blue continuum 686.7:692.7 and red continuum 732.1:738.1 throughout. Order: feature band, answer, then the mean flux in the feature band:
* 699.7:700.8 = -0.15 mag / 6.92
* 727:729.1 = -0.09 mag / 6.88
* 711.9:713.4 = -0.06 mag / 6.49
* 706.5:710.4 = -0.03 mag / 6.31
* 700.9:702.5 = -0.08 mag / 6.5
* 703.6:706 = -0.05 mag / 6.36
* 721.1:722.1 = -0.02 mag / 6.4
